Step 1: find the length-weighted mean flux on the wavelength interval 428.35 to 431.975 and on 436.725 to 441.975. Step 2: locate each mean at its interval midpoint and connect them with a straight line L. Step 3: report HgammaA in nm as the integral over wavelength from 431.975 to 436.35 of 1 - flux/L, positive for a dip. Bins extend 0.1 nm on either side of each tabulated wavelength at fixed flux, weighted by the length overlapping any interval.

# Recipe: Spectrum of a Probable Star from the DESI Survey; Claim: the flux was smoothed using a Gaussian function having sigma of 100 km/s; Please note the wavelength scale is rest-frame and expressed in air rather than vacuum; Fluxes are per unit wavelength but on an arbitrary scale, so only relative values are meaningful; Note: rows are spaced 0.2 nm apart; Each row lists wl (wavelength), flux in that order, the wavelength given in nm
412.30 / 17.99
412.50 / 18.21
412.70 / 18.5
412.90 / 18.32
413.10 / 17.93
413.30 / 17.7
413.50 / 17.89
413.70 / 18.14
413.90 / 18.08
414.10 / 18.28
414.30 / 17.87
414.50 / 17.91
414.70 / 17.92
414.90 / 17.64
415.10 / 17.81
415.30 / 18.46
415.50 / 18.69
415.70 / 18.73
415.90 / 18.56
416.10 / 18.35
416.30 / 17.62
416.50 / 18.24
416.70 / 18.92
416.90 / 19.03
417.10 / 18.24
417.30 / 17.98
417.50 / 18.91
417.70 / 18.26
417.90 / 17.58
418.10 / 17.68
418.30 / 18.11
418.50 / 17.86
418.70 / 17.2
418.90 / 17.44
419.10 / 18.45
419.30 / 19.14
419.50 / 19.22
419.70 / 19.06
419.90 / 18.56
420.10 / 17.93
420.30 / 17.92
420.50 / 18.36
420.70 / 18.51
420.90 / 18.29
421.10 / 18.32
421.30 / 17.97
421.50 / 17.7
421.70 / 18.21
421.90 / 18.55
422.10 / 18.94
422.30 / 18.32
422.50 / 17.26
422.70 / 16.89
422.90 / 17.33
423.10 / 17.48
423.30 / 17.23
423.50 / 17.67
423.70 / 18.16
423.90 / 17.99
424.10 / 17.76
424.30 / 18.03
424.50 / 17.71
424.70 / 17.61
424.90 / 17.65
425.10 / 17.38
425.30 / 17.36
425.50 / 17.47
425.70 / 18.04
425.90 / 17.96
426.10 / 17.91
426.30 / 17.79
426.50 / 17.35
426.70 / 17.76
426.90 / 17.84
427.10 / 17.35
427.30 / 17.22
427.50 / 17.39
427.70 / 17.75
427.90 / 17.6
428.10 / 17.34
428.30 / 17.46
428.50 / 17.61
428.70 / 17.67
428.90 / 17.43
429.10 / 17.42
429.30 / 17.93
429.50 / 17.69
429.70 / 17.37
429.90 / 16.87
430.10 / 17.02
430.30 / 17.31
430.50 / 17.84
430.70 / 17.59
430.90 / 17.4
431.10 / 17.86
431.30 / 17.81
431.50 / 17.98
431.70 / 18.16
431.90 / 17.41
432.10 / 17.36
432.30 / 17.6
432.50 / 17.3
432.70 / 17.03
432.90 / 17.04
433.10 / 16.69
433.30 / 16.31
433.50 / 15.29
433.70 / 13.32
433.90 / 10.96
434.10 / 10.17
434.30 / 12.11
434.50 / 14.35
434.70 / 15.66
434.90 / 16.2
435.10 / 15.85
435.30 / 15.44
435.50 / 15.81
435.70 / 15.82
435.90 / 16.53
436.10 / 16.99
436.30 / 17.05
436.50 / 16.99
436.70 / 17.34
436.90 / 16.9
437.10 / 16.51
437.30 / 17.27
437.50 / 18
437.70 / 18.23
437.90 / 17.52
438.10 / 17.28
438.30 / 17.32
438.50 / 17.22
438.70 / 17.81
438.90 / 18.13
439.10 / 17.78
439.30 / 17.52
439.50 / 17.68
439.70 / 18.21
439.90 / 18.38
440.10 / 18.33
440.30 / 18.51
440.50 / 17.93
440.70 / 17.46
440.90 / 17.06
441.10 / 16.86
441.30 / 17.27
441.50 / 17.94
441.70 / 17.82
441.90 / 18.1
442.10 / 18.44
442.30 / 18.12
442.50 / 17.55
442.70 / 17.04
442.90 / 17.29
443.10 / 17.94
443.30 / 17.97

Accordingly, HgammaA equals 0.527 nm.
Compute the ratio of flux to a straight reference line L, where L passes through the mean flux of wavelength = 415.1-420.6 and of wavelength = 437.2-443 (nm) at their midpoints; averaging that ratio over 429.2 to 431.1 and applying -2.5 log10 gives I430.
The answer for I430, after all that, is 0.03 mag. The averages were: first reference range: 18.3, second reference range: 17.7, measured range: 17.5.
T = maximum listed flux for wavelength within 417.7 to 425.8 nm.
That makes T 19.22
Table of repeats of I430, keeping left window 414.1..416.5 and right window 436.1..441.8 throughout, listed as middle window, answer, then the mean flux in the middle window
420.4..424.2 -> 0.002 mag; 17.9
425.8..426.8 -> 0.008 mag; 17.8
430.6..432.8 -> 0.010 mag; 17.6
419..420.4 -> -0.034 mag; 18.6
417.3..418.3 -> 0.000 mag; 18.1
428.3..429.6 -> 0.013 mag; 17.6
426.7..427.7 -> 0.021 mag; 17.5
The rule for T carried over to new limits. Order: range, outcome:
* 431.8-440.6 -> 18.51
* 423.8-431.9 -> 18.16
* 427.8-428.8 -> 17.67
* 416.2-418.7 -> 19.03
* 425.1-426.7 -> 18.04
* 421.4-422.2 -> 18.94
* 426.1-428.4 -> 17.91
